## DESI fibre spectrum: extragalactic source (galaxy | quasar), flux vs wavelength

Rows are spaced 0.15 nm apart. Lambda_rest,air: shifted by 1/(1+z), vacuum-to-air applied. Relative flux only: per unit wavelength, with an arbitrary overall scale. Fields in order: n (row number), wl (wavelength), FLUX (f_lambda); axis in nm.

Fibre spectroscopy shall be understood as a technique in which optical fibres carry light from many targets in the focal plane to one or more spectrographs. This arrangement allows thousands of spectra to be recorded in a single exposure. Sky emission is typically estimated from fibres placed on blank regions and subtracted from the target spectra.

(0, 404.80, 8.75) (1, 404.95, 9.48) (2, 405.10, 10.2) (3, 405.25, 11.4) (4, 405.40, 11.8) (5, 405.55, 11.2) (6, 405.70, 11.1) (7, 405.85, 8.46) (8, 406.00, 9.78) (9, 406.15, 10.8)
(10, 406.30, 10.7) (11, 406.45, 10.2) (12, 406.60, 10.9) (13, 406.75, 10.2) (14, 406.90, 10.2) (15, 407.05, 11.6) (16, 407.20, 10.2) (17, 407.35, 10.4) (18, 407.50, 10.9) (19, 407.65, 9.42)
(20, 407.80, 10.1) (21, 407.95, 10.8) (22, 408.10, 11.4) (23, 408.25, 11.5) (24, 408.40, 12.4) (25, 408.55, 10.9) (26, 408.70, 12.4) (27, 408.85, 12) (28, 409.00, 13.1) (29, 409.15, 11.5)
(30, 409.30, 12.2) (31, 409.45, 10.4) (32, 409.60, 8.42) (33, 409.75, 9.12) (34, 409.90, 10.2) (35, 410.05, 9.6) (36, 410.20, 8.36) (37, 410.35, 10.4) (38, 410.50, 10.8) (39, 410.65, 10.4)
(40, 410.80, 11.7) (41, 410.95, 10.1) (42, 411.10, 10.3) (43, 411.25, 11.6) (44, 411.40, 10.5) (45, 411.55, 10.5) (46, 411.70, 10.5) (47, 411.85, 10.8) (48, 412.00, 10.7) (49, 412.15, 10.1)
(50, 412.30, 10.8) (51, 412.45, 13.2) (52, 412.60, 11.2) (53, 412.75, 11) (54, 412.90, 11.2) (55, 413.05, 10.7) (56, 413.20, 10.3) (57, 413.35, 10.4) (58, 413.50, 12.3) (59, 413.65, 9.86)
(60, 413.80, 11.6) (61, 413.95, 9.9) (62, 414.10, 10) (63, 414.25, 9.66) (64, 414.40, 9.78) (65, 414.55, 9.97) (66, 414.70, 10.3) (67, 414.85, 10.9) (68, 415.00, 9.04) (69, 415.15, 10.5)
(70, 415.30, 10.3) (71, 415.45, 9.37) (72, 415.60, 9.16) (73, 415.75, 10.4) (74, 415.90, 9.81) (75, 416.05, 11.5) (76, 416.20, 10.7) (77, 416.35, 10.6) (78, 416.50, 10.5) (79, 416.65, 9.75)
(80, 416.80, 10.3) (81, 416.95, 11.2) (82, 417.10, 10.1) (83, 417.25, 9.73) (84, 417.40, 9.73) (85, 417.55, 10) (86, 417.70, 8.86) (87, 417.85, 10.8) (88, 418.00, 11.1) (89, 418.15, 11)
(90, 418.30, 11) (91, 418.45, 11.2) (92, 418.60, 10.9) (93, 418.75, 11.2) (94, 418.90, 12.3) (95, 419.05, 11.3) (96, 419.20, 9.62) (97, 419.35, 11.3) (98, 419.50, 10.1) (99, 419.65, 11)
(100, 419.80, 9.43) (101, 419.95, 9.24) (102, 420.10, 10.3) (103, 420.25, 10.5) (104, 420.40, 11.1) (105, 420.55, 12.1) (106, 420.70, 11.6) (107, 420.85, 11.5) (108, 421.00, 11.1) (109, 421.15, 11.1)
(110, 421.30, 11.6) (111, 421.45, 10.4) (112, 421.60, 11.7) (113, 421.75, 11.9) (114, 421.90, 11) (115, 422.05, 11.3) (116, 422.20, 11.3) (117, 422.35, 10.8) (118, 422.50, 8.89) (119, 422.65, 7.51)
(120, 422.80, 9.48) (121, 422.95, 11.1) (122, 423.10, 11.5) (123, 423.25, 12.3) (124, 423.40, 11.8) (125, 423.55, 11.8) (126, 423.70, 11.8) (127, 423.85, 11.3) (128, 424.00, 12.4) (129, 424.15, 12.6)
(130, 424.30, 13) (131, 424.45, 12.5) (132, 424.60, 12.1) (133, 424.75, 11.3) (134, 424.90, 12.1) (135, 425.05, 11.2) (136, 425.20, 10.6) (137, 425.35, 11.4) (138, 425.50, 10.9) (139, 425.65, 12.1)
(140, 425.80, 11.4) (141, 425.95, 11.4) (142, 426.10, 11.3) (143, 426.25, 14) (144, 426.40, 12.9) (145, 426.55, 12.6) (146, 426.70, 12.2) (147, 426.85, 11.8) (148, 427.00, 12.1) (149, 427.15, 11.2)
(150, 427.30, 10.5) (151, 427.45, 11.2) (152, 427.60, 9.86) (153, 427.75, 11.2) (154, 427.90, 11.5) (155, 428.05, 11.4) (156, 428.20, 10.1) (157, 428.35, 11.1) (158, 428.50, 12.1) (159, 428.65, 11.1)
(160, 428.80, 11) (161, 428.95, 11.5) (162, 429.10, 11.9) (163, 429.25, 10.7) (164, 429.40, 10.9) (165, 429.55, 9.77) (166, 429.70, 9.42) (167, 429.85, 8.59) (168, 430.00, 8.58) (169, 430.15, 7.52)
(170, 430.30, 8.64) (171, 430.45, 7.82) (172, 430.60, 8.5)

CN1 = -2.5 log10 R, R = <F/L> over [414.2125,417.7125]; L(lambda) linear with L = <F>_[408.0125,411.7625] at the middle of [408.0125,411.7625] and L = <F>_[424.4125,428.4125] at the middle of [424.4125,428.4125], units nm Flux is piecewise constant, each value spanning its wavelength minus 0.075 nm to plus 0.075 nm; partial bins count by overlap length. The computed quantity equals 0.10 mag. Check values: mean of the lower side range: 10.8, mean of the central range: 10.1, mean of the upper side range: 11.5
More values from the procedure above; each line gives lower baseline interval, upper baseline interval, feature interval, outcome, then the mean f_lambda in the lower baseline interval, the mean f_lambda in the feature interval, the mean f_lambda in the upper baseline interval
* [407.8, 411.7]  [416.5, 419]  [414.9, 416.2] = 0.060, 10.8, 10.1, 10.6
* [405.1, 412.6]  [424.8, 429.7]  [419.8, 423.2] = 0.042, 10.7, 10.8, 11.4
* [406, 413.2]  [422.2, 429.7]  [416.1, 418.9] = 0.051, 10.8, 10.5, 11.4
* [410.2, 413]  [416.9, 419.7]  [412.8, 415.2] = 0.035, 10.8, 10.4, 10.6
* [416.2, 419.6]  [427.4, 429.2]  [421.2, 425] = -0.046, 10.6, 11.3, 11.2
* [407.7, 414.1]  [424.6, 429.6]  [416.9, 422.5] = 0.035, 10.8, 10.8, 11.4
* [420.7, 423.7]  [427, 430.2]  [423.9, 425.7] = -0.097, 11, 11.8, 10.6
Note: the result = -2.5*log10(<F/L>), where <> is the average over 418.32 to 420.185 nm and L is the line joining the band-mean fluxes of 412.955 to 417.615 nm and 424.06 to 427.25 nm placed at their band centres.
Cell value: 0.024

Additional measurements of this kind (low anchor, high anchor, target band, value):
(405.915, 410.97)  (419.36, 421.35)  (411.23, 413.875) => -0.02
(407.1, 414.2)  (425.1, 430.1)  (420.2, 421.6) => -0.03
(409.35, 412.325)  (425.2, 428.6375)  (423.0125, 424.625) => -0.07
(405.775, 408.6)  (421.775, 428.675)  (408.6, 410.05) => -0.03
